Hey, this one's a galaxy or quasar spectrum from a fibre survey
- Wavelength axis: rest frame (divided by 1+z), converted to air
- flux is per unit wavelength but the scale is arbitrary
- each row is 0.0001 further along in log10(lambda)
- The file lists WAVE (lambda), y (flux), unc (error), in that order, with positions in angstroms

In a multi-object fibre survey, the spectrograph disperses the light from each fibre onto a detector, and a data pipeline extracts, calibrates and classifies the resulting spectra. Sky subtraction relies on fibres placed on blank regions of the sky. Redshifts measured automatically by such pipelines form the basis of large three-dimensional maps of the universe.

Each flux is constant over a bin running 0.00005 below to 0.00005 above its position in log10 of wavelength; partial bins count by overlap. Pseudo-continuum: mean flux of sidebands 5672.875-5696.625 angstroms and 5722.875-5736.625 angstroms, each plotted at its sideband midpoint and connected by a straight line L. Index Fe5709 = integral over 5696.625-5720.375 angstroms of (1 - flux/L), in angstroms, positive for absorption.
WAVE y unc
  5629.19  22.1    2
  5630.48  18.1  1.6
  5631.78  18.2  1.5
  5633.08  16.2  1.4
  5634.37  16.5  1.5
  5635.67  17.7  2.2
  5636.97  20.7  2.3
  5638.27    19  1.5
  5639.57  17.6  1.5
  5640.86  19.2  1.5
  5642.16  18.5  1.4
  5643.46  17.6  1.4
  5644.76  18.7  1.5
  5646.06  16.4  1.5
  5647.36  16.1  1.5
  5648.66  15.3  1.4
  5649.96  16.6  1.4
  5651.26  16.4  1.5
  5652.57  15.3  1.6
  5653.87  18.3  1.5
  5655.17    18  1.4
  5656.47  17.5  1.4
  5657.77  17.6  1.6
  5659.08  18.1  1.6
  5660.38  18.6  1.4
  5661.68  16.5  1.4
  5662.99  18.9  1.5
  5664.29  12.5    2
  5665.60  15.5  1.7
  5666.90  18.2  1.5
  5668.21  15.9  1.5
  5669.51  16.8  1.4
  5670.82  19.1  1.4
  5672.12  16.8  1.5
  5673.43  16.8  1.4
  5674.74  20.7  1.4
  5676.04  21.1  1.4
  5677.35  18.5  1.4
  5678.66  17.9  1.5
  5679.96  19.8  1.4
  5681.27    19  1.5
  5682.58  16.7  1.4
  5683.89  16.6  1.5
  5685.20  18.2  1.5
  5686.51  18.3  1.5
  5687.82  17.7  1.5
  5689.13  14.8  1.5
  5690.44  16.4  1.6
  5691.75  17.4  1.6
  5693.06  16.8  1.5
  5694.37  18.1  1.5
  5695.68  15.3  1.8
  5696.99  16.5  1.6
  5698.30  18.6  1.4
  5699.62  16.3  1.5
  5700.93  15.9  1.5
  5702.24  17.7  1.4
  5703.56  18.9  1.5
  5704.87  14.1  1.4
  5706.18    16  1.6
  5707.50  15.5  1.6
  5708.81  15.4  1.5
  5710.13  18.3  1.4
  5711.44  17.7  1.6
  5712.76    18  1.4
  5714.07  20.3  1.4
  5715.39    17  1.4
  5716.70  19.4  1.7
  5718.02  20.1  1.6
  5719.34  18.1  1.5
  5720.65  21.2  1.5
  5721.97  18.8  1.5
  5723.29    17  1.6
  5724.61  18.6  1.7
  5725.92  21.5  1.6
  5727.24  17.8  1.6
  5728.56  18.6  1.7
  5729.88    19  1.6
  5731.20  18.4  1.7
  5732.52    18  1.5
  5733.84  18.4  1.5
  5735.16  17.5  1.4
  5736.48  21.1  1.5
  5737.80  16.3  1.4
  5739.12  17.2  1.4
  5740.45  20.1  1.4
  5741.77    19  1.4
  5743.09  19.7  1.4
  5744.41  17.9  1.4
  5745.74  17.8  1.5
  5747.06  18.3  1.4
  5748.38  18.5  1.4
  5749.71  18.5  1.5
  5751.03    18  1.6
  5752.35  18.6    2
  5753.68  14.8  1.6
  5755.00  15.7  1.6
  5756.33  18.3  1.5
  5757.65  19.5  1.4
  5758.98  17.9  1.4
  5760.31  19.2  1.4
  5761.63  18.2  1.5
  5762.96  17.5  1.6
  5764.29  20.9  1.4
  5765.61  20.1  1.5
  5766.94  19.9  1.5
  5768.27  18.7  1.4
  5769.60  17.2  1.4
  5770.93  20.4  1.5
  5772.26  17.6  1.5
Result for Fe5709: 1.0 angstroms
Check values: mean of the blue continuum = 17.8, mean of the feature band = 17.5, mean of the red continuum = 18.7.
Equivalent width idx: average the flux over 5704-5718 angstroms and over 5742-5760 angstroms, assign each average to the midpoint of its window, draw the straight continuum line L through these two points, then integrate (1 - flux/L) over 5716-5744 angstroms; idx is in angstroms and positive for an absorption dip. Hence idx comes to -1.9 angstroms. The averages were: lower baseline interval 17.3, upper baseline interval 18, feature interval 18.8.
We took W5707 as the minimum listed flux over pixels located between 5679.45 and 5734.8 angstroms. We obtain 14.1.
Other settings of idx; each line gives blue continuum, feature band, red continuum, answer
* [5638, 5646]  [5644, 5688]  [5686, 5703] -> 0.4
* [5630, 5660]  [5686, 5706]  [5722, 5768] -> 1.3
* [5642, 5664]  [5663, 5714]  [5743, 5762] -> 0.7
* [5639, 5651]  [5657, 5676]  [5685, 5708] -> -0.4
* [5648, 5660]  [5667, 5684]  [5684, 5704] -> -1.1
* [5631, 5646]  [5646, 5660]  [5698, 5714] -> 0.7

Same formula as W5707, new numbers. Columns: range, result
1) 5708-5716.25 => 15.4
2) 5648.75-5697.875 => 12.5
